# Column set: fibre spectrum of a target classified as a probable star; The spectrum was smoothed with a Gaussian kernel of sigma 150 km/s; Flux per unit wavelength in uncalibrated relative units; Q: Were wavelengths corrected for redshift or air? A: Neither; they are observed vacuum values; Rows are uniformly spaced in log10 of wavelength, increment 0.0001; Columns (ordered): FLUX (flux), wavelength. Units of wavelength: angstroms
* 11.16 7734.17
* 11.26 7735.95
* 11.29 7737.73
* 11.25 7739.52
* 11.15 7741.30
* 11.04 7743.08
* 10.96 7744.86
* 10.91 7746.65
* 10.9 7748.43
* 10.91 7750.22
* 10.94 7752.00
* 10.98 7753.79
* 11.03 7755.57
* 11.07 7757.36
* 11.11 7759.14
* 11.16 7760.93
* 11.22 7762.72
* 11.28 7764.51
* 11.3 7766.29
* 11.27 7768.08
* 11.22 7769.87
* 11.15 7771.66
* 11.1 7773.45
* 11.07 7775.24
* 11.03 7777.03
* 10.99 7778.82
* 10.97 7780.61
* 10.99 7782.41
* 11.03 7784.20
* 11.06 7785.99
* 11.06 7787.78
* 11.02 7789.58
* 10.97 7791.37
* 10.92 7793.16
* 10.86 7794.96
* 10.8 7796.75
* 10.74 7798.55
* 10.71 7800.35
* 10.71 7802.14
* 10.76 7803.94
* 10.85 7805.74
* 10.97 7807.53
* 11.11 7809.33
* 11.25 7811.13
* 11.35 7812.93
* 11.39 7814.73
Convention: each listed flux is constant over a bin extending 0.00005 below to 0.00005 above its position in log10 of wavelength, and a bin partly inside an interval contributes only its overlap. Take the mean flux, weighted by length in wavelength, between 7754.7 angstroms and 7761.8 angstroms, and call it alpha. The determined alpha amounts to 11.1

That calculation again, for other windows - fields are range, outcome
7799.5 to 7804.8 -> 10.7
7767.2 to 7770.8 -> 11.2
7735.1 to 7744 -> 11.2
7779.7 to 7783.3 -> 11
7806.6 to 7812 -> 11.1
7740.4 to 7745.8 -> 11.1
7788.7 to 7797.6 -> 10.9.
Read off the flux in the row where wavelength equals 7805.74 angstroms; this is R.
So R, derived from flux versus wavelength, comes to 10.85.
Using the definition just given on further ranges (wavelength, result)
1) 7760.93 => 11.16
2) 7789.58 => 11.02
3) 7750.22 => 10.91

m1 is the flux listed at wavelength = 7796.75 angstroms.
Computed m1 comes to 10.8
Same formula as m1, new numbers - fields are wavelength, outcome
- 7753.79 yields 10.98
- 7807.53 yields 10.97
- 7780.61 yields 10.97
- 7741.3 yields 11.15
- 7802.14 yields 10.71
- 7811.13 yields 11.25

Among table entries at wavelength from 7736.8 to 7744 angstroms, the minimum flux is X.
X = 11.04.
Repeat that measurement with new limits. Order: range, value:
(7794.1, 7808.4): 10.71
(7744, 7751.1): 10.9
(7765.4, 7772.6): 11.15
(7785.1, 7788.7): 11.06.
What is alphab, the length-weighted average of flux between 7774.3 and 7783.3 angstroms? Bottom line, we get 11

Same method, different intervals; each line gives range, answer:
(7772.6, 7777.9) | 11.1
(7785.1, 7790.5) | 11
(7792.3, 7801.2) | 10.8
